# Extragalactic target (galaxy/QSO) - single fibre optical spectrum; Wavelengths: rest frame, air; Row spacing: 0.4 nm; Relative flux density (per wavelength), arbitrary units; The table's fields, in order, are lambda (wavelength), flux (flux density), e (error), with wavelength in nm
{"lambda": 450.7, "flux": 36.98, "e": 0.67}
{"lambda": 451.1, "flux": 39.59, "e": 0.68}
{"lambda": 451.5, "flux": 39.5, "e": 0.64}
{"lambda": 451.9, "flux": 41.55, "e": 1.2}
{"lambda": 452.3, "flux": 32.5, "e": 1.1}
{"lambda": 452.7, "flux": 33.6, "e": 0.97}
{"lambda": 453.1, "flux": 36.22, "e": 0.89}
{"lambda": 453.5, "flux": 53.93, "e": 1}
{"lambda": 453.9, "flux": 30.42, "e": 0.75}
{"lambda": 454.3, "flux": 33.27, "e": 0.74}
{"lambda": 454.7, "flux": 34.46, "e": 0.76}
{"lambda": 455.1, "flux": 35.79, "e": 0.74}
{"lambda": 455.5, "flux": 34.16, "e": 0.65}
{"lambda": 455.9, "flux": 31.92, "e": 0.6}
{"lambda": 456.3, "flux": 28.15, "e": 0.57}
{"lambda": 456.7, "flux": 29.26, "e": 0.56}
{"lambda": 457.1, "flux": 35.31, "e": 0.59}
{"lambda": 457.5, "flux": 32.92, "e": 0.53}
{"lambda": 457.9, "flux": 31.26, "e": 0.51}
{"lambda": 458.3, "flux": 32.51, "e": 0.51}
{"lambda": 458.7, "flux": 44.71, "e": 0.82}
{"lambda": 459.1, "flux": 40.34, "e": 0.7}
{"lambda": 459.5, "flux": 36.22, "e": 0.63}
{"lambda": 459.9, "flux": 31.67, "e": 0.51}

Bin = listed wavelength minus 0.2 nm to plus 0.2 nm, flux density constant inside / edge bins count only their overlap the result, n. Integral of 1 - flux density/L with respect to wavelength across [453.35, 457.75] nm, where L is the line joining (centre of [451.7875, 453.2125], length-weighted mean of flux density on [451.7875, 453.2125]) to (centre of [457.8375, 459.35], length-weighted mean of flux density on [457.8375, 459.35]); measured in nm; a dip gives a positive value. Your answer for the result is 0.28 nm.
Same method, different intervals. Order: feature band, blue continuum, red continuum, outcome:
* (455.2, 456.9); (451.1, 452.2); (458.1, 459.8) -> 0.331 nm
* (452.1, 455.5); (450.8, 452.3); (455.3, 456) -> -0.037 nm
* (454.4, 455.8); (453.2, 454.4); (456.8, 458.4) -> 0.101 nm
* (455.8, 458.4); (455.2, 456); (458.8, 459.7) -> 0.305 nm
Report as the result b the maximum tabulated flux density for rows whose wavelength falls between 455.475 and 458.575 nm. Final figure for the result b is 35.31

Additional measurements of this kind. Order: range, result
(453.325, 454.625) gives 53.93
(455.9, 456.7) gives 29.26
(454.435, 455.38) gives 35.79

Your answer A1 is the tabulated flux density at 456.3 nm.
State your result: 28.15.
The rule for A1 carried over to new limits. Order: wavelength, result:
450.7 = 36.98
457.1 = 35.31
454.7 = 34.46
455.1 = 35.79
